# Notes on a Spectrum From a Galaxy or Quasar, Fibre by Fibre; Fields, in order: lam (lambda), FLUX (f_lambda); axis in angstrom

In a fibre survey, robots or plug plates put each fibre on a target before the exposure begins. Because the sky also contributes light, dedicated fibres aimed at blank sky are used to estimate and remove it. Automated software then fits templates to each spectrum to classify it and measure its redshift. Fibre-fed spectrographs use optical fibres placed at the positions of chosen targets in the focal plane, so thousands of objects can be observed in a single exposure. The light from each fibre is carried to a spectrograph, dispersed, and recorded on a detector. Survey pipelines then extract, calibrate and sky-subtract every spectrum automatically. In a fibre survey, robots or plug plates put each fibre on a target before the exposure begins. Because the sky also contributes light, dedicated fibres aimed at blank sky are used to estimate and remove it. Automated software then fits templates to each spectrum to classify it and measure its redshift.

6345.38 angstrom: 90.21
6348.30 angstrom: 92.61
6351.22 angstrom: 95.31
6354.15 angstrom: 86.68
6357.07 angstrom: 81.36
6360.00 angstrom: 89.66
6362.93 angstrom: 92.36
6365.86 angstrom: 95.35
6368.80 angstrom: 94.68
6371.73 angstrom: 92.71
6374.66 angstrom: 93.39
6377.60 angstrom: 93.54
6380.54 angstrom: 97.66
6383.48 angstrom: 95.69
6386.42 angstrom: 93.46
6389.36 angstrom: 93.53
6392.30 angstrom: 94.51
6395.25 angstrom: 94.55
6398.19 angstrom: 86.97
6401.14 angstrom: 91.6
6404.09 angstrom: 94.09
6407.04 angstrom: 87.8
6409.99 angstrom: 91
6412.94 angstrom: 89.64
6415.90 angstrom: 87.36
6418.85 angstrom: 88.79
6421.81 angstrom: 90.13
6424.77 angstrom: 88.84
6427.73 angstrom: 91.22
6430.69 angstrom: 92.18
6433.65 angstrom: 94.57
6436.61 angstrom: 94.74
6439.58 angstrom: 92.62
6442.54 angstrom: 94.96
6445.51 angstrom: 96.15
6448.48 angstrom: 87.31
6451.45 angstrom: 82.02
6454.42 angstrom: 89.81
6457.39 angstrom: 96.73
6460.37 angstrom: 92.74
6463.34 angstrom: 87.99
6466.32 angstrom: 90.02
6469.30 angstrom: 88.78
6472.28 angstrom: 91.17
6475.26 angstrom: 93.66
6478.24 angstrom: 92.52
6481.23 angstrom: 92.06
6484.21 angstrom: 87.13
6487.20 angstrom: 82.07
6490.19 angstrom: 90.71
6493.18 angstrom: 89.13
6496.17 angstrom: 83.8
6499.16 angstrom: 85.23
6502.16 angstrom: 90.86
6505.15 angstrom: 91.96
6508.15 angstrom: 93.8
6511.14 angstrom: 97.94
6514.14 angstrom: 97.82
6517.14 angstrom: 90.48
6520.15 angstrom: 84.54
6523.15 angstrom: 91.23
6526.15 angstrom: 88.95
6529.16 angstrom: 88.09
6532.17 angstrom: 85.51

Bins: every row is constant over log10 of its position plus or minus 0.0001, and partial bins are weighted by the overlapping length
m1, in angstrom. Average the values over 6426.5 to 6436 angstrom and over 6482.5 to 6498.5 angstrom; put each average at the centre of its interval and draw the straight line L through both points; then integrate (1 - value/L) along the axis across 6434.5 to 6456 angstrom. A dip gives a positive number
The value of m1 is 0.1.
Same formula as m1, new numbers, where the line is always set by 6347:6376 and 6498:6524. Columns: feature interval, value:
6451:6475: 0.29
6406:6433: 0.49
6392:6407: -0.04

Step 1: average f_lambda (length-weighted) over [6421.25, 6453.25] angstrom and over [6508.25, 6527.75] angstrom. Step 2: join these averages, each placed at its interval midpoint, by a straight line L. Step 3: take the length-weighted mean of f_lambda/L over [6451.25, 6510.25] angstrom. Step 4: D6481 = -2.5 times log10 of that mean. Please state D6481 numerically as 0.02 mag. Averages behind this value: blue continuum 91.4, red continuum 92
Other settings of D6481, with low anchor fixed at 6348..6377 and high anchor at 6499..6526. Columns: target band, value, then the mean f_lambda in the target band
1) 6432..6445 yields -0.03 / 94.4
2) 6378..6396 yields -0.04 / 94.8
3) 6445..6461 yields 0.02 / 90.4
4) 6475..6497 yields 0.04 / 88.8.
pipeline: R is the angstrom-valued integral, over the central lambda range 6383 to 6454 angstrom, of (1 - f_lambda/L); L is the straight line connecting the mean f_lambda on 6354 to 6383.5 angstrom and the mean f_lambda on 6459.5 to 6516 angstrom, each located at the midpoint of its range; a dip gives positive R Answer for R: 0.1 angstrom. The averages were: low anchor 92.2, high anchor 90.5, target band 91.3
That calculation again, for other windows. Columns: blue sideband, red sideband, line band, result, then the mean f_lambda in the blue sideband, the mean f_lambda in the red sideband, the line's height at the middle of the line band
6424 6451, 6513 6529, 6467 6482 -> -0.03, 92.2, 90.2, 91.3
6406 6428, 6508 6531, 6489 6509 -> 0.39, 89.3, 91.4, 91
